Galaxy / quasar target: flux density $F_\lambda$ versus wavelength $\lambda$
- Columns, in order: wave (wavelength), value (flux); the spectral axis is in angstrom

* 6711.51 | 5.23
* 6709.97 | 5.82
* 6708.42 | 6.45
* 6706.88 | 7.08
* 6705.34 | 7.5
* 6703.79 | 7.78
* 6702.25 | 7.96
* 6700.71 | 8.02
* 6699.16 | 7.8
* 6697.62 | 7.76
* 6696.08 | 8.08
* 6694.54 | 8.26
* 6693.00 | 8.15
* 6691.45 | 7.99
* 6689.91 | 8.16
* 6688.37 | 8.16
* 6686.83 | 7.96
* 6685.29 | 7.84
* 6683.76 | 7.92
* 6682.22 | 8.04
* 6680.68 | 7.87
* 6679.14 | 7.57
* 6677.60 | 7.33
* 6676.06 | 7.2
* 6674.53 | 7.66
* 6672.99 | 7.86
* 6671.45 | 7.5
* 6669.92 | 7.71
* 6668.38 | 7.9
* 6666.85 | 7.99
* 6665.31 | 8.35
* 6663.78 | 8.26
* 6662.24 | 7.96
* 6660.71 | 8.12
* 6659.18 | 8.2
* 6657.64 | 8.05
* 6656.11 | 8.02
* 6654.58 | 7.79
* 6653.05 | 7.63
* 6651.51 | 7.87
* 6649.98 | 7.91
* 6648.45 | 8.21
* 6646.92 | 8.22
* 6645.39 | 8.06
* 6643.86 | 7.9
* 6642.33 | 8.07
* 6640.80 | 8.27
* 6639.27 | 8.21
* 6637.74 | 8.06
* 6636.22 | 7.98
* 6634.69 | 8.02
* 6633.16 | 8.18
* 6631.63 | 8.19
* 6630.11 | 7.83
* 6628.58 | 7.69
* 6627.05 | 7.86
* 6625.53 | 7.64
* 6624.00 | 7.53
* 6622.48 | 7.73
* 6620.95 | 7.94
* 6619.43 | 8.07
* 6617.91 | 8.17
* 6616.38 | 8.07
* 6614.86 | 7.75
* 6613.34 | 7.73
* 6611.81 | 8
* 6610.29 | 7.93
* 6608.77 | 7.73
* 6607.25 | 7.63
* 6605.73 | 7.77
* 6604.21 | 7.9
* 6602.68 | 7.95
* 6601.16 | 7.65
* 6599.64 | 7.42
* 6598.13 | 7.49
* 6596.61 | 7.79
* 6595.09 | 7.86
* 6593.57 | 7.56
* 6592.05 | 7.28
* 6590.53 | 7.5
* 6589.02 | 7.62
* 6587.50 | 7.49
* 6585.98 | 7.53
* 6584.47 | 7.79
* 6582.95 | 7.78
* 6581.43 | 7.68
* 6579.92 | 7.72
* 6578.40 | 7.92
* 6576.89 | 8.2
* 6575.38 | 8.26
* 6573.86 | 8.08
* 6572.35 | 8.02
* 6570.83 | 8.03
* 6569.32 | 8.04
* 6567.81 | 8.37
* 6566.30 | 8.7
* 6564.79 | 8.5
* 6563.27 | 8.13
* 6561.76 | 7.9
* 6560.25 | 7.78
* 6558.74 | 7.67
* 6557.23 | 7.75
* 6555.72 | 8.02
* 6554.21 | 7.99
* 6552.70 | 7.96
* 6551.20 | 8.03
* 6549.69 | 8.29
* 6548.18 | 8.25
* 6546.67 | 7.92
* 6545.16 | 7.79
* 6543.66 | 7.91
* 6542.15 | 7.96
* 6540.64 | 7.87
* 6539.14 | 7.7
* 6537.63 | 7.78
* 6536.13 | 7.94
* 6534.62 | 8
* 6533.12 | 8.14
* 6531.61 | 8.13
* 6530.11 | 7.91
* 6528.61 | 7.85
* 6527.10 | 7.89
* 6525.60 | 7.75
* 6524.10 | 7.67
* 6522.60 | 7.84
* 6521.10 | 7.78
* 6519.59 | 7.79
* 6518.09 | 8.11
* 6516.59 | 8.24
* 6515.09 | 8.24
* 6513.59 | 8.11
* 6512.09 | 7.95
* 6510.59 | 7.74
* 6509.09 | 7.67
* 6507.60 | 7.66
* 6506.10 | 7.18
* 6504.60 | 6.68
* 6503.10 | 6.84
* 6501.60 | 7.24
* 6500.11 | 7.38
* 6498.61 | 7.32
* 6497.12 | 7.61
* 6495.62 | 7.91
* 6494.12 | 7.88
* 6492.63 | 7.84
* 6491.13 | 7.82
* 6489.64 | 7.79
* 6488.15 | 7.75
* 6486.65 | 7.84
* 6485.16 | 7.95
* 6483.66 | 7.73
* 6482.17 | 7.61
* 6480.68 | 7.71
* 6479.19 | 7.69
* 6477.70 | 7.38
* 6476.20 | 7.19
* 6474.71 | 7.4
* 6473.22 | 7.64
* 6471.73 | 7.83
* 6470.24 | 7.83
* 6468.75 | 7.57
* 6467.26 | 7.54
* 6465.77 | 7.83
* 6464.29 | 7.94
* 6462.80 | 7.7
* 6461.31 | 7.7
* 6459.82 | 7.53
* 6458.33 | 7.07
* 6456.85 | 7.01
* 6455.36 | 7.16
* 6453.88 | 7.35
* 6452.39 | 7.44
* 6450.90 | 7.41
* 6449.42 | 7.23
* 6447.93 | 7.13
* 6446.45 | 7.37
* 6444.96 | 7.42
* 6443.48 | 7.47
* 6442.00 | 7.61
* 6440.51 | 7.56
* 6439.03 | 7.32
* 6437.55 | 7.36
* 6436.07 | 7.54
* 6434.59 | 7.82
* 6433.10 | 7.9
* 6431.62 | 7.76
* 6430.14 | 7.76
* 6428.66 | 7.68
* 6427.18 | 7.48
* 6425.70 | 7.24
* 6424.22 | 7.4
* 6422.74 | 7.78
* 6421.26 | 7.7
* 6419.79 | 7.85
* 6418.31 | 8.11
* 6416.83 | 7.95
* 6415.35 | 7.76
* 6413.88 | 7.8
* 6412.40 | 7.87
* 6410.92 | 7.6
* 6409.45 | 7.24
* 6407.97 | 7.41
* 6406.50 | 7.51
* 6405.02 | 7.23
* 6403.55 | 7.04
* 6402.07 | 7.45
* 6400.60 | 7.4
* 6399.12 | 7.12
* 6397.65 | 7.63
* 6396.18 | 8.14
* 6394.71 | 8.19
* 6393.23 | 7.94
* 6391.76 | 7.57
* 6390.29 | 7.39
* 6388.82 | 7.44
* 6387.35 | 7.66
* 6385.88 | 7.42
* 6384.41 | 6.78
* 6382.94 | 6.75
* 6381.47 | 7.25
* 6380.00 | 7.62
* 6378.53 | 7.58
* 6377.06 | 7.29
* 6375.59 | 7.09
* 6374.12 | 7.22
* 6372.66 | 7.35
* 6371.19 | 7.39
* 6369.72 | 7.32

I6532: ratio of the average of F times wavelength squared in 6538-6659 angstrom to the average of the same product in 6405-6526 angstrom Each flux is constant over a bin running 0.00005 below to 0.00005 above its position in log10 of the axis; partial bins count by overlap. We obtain 1.08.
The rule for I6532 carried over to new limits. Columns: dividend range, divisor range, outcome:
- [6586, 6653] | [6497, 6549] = 1.04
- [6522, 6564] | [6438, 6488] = 1.08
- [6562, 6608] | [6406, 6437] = 1.08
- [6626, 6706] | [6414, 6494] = 1.11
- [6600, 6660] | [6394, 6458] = 1.12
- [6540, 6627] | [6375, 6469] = 1.10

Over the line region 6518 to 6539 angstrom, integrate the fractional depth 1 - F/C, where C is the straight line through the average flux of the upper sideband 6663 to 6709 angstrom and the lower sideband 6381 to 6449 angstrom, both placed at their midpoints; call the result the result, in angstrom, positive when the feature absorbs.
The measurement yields -0.6 angstrom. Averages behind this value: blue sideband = 7.54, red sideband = 7.81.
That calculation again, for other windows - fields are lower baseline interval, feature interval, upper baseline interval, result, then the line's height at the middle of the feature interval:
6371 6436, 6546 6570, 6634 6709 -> -1.05 angstrom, 7.74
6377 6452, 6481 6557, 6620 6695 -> -0.99 angstrom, 7.7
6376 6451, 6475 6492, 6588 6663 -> -0.06 angstrom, 7.64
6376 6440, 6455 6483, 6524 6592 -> 0.57 angstrom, 7.71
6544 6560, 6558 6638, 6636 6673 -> 1.14 angstrom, 7.98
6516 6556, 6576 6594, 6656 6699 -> 0.58 angstrom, 7.94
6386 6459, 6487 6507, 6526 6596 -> 0.66 angstrom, 7.74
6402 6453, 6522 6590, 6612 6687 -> -1.60 angstrom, 7.76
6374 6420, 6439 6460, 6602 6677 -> 0.73 angstrom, 7.6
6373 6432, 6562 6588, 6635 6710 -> -0.92 angstrom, 7.74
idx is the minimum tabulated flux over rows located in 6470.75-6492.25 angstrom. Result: 7.19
